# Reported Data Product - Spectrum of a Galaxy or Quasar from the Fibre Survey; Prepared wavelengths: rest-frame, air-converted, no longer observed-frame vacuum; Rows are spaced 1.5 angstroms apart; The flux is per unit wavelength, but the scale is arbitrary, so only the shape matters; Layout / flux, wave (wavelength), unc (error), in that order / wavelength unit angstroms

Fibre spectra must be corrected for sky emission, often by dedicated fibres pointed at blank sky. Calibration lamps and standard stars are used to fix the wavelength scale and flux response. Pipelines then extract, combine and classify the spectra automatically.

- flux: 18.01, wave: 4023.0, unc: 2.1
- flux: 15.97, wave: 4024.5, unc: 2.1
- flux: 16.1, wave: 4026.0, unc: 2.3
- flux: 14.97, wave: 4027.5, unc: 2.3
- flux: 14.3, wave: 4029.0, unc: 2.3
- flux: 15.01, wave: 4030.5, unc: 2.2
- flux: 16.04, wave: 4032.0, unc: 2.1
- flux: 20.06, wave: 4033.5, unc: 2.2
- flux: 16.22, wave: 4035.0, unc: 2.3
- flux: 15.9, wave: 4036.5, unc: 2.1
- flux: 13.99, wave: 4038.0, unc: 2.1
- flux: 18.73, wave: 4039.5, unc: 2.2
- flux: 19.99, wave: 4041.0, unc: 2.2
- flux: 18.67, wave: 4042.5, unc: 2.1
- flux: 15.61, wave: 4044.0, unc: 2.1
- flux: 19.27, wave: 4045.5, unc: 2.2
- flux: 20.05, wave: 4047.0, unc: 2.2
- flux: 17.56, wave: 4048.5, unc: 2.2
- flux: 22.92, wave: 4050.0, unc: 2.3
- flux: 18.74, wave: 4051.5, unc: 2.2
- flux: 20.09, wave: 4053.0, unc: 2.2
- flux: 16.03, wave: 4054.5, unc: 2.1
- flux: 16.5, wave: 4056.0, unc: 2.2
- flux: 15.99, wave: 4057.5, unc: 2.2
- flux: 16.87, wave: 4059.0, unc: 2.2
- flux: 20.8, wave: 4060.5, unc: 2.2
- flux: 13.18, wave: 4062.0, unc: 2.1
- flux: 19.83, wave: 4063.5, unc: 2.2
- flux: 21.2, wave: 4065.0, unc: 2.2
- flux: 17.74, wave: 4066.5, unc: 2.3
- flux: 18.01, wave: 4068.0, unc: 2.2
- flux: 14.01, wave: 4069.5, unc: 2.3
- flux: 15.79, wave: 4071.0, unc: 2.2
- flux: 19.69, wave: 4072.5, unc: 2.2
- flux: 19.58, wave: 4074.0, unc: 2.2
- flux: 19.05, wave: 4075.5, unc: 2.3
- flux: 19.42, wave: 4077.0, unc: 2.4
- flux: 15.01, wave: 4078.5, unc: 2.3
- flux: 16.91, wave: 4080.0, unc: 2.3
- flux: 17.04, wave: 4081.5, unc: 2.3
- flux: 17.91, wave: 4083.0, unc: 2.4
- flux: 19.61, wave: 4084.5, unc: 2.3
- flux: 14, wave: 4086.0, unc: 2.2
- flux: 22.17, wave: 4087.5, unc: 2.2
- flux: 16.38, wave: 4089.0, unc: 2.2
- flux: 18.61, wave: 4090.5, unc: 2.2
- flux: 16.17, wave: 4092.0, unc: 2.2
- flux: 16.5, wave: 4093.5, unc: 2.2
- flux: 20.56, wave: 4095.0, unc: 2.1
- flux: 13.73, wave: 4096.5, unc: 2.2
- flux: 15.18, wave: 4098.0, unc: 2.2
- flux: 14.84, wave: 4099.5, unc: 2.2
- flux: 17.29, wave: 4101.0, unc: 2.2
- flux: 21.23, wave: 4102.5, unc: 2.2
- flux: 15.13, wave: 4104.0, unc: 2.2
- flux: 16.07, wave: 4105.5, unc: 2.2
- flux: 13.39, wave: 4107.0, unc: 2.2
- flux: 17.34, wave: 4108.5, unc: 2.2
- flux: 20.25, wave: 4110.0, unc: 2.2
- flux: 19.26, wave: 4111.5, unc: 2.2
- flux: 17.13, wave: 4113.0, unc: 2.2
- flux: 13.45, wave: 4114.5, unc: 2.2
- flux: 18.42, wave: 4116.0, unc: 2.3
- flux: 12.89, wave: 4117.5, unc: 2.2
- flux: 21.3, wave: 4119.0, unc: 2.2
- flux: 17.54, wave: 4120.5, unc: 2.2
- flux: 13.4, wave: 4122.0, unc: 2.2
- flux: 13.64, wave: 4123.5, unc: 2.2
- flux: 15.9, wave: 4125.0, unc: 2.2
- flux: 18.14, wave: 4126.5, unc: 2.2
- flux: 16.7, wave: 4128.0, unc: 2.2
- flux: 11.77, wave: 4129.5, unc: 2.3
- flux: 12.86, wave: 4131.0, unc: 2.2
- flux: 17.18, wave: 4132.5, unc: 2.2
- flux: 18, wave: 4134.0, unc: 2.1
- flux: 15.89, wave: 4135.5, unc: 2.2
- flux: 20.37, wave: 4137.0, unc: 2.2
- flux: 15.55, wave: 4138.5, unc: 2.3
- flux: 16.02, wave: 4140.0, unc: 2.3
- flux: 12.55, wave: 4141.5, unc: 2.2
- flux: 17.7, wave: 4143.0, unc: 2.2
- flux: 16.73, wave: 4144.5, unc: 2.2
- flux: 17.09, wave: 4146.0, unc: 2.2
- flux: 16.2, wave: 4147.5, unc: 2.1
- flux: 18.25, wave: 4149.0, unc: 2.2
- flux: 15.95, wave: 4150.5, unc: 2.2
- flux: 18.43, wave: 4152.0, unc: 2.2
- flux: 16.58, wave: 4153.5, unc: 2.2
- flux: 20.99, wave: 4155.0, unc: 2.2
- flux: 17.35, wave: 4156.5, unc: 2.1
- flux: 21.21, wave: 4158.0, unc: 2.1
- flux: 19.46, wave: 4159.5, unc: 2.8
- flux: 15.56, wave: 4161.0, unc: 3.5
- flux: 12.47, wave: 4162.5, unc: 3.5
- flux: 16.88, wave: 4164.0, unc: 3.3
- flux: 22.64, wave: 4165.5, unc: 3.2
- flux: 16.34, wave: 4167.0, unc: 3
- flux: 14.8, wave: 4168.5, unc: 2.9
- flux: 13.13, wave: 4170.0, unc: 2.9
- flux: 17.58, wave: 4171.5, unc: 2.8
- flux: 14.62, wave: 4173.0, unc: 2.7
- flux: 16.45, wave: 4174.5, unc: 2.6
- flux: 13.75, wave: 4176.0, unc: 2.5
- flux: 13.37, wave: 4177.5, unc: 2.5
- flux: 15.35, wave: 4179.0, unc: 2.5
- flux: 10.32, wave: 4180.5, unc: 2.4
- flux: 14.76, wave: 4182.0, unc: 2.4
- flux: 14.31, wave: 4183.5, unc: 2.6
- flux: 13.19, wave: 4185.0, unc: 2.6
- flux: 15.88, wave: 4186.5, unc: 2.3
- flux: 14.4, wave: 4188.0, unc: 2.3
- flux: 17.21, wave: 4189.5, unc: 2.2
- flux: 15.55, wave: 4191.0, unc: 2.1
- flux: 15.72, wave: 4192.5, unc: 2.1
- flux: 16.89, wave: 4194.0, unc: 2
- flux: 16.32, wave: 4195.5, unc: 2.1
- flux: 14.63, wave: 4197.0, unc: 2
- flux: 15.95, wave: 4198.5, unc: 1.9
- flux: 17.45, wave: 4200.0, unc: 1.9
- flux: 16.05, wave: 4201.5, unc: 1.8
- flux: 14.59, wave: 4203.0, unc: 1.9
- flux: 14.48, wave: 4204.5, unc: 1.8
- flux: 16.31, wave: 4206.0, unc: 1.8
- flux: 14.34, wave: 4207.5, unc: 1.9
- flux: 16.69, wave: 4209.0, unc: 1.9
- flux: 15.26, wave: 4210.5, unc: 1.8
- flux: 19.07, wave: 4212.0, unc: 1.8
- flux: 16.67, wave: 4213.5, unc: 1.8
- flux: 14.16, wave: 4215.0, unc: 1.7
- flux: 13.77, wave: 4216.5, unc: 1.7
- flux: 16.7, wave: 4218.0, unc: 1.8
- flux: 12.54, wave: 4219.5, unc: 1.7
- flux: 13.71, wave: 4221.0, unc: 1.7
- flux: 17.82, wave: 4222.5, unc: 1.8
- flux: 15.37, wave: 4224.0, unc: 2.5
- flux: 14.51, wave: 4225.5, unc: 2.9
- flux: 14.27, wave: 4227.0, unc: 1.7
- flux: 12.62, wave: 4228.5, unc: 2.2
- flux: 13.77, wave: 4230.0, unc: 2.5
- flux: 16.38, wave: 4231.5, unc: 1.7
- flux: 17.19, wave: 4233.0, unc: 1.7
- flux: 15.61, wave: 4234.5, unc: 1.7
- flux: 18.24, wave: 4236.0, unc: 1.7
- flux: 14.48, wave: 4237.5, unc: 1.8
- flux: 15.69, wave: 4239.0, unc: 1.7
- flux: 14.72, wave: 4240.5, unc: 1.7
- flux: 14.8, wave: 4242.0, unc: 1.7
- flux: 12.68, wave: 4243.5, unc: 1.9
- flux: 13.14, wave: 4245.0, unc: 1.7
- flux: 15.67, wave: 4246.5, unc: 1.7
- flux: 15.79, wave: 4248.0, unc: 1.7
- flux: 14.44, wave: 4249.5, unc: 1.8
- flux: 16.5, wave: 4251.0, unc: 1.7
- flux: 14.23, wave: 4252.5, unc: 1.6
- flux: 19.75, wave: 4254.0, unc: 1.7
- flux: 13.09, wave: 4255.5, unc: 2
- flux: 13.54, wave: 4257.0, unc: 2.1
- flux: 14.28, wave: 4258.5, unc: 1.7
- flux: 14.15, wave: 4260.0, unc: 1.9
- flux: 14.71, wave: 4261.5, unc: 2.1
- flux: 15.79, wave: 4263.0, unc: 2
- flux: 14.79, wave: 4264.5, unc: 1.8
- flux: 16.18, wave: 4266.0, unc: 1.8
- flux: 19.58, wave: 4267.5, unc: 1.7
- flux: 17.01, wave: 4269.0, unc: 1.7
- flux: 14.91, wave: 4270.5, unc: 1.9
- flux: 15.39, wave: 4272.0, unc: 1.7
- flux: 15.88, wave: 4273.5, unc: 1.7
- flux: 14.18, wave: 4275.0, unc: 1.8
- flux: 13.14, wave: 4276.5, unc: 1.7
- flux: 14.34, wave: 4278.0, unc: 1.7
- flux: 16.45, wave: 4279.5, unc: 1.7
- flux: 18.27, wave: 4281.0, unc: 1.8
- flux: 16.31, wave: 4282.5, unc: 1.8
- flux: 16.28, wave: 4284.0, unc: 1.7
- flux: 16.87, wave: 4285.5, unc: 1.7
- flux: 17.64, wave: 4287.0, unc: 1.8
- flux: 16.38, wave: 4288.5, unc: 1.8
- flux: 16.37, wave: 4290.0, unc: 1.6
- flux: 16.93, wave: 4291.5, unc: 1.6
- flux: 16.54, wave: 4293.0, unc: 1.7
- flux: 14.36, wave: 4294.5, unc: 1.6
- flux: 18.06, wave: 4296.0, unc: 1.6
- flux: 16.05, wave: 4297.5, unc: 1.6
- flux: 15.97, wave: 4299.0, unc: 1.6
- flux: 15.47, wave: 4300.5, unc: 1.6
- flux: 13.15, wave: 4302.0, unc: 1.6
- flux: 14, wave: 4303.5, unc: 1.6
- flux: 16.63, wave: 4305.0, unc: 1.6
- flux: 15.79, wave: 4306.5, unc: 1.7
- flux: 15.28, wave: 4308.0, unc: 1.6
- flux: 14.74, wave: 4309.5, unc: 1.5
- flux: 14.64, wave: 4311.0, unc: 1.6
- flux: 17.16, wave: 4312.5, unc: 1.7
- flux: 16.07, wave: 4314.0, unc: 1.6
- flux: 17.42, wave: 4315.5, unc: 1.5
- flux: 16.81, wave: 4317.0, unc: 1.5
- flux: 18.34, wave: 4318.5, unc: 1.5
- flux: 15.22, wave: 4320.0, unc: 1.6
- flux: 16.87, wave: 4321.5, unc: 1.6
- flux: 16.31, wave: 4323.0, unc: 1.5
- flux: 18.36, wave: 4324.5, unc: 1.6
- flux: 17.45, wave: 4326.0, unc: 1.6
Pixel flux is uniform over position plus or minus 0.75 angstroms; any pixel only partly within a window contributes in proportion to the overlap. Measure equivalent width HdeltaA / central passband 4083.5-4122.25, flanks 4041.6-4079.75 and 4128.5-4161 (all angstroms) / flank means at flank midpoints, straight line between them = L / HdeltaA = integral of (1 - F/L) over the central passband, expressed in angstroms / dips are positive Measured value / 1.0 angstroms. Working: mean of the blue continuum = 18.1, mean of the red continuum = 16.9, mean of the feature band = 17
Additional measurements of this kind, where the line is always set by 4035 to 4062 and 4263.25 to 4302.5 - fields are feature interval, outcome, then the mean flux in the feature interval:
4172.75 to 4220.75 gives 4.4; 15.2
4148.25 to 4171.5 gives -0.4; 17.3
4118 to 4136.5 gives 1.3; 16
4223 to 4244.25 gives 1.8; 15.1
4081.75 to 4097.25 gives 0.0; 17.5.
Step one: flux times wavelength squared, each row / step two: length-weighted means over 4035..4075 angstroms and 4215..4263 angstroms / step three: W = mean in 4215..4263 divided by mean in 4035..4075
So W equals 0.91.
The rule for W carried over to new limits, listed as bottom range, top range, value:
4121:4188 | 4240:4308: 1.03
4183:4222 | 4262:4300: 1.08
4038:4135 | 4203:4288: 0.96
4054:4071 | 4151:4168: 1.09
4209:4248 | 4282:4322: 1.10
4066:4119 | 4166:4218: 0.94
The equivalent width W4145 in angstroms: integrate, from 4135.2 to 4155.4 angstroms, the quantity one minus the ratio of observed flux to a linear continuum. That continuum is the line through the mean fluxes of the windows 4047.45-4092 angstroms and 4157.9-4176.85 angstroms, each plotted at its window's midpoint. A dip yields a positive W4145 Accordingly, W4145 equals -0.33 angstroms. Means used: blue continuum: 17.9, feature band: 17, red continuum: 16.4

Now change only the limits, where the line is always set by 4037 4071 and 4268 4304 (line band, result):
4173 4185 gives 2.0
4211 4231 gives 1.7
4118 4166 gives 0.9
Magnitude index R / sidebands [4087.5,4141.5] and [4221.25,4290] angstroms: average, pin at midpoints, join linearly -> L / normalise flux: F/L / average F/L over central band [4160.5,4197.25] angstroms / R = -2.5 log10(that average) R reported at 0.05 mag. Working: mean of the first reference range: 16.5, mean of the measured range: 15.3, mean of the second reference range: 15.5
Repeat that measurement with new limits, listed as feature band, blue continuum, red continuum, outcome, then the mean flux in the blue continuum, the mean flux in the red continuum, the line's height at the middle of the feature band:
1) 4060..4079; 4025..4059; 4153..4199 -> -0.05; 17.4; 15.9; 17.1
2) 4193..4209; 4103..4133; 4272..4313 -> 0.01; 16.1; 15.8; 16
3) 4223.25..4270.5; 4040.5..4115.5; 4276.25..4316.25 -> 0.08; 17.6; 16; 16.3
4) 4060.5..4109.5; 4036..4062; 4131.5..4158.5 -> 0.02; 18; 17.3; 17.7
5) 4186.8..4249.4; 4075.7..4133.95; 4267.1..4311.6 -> 0.06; 16.7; 15.9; 16.2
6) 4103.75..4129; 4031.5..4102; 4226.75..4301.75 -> 0.04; 17.7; 15.6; 17.1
